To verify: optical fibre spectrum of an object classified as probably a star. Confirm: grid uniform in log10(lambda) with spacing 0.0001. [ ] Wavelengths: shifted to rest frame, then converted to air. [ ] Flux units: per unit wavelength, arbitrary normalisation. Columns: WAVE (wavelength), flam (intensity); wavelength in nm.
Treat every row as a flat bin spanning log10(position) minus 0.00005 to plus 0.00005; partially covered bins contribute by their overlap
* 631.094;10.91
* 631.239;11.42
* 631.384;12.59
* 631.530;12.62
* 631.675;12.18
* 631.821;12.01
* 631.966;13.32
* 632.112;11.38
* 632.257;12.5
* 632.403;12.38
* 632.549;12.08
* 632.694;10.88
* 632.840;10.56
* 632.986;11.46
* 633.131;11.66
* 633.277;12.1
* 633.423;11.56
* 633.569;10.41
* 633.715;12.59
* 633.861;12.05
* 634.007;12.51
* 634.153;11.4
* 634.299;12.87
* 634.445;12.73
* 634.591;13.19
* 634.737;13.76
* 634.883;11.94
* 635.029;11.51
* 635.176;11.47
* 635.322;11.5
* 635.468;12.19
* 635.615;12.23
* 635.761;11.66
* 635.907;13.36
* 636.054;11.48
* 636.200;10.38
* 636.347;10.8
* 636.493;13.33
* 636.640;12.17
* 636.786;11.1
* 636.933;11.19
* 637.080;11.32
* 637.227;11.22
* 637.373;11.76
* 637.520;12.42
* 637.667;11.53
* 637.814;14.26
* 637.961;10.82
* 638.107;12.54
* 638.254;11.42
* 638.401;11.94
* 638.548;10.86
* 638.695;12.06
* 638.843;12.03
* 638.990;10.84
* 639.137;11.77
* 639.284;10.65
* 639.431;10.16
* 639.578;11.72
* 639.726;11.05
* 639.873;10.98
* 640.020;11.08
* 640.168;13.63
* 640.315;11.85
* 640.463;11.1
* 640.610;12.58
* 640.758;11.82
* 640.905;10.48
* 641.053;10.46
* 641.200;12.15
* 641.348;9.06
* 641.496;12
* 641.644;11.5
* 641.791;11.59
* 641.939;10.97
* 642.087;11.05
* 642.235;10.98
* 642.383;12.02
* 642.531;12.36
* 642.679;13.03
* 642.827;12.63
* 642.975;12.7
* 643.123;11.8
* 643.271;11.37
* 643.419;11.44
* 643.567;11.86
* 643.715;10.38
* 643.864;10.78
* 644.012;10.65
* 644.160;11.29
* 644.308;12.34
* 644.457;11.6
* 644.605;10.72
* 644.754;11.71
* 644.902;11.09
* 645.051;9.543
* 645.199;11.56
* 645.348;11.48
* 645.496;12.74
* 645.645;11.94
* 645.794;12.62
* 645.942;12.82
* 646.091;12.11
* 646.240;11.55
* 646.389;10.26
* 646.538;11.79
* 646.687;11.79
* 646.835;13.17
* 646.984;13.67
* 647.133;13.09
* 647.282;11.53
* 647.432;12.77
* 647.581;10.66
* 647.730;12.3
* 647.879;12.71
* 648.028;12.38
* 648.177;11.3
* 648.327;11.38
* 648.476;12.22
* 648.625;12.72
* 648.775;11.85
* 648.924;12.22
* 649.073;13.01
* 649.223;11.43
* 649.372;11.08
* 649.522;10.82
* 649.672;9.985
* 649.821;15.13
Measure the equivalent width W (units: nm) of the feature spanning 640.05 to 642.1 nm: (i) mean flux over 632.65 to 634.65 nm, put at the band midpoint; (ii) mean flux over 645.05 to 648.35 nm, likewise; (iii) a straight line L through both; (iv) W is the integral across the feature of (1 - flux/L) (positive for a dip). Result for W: 0.09 nm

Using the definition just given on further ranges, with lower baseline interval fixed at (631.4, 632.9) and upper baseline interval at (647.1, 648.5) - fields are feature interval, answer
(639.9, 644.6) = 0.178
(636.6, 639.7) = 0.107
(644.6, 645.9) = 0.047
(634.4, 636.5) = -0.007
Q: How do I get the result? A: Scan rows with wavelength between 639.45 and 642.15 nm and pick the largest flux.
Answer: 13.63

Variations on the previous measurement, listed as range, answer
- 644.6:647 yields 13.67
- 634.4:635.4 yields 13.76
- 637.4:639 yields 14.26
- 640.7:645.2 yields 13.03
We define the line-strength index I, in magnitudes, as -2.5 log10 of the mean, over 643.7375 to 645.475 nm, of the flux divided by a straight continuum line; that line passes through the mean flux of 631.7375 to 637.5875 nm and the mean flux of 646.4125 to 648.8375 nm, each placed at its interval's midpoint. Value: 0.09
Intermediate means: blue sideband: 11.9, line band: 11.2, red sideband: 12.2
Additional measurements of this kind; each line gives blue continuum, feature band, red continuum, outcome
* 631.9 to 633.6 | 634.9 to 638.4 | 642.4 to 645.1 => -0.015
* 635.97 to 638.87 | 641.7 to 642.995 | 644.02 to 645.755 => -0.032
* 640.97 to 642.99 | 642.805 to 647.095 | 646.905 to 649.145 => 0.018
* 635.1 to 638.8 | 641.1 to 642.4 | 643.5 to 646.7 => 0.038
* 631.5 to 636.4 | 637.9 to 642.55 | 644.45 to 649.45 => 0.049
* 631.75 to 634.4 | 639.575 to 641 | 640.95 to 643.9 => -0.001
